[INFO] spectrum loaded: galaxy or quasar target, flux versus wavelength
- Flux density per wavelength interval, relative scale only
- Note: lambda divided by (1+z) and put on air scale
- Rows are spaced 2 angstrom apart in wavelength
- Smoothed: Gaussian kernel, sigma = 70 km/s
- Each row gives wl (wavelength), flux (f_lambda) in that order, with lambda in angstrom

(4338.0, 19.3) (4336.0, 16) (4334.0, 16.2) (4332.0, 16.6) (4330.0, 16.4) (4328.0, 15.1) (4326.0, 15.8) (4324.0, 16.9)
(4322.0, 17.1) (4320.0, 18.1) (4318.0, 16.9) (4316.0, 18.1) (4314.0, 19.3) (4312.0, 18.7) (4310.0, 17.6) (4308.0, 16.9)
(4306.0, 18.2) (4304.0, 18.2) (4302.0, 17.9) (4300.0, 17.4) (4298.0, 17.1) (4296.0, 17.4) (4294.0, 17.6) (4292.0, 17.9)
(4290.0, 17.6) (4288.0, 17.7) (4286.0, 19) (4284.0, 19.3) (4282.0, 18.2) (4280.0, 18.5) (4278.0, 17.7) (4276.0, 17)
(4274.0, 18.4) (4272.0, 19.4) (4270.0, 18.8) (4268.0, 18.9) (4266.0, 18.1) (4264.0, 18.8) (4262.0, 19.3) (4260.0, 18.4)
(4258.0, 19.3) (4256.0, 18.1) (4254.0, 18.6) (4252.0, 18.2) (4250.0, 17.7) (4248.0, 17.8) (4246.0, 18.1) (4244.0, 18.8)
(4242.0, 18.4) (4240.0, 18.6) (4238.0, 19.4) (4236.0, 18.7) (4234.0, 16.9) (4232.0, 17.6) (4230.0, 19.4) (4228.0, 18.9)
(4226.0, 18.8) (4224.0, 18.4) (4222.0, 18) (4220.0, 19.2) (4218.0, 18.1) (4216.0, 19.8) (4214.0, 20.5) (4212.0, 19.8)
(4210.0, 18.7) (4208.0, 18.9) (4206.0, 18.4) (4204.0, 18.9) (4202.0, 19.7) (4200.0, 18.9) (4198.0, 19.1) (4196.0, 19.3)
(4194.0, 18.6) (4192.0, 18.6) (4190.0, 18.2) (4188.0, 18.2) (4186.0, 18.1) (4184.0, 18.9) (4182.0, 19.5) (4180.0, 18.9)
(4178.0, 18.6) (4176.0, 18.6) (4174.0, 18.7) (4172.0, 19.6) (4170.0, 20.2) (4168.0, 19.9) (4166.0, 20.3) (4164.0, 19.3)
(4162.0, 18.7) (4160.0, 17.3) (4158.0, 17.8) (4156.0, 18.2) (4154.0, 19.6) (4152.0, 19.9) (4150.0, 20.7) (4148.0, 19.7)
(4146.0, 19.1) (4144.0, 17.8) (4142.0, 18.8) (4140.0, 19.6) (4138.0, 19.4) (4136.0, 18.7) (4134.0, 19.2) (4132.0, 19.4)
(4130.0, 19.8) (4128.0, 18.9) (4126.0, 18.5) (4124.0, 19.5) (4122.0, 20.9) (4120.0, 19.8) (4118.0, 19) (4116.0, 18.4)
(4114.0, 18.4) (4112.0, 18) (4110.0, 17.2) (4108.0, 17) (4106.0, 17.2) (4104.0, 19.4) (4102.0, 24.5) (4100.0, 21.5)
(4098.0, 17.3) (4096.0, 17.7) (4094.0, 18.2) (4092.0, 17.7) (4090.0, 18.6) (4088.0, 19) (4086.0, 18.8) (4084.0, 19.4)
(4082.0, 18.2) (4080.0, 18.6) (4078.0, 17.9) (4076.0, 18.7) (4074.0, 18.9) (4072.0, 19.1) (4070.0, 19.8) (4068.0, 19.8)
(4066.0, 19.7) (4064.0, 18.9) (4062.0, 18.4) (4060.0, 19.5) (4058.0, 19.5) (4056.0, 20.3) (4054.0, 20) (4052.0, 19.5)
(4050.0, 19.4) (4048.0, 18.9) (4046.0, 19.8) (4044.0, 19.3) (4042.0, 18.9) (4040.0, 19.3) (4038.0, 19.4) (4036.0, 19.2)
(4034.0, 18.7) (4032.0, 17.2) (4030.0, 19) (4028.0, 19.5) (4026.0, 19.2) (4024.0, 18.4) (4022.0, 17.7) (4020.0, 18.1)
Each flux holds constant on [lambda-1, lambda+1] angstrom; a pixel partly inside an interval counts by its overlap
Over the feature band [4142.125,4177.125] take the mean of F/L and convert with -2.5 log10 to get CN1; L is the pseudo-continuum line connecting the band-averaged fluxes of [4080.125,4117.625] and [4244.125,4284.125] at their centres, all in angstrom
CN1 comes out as -0.03 mag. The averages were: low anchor 18.7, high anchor 18.4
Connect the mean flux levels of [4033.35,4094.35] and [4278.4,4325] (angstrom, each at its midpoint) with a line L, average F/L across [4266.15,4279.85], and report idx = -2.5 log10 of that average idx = -0.019 mag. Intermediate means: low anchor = 19.1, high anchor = 17.9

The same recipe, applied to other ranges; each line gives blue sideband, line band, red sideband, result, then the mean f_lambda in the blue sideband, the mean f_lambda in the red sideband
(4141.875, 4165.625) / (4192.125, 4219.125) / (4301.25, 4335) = -0.040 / 18.9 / 17.3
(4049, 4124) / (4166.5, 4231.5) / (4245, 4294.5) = -0.021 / 19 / 18.3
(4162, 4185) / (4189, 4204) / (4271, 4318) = 0.008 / 19.3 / 18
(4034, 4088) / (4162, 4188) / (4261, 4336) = -0.038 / 19.2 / 17.8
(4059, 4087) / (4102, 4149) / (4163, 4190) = 0.004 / 19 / 19.1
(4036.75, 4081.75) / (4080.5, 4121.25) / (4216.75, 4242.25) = 0.016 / 19.2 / 18.5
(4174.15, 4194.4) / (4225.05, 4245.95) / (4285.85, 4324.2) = -0.016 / 18.6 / 17.8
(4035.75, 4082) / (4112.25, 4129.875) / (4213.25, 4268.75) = -0.008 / 19.2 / 18.6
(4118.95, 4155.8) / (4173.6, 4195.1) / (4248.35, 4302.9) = 0.021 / 19.4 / 18.2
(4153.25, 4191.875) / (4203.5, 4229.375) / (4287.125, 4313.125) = -0.029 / 18.9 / 17.7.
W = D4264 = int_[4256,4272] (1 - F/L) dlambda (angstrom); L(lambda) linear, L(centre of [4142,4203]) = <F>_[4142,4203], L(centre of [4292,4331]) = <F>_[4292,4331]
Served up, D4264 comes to -0.7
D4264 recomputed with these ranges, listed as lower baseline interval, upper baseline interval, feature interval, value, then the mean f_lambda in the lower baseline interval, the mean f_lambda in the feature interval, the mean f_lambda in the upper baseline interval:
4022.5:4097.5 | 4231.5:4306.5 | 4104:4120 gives 0.6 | 19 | 18.1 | 18.2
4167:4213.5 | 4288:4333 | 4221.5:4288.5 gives -1.2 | 19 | 18.5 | 17.4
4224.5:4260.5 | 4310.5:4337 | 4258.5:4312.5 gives -1.4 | 18.4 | 18.2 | 17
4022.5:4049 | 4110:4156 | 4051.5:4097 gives 0.2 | 19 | 19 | 19.2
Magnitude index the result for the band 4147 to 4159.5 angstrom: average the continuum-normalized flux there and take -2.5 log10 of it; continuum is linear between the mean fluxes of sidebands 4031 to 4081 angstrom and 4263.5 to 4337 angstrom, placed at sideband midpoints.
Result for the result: -0.04 mag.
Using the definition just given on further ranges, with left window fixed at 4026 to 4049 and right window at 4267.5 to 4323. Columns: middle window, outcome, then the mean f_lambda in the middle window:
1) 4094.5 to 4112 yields -0.01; 18.9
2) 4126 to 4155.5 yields -0.04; 19.3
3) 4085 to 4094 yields 0.02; 18.5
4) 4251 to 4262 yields -0.02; 18.6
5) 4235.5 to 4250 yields -0.01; 18.5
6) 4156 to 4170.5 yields -0.03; 19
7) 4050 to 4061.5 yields -0.04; 19.7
